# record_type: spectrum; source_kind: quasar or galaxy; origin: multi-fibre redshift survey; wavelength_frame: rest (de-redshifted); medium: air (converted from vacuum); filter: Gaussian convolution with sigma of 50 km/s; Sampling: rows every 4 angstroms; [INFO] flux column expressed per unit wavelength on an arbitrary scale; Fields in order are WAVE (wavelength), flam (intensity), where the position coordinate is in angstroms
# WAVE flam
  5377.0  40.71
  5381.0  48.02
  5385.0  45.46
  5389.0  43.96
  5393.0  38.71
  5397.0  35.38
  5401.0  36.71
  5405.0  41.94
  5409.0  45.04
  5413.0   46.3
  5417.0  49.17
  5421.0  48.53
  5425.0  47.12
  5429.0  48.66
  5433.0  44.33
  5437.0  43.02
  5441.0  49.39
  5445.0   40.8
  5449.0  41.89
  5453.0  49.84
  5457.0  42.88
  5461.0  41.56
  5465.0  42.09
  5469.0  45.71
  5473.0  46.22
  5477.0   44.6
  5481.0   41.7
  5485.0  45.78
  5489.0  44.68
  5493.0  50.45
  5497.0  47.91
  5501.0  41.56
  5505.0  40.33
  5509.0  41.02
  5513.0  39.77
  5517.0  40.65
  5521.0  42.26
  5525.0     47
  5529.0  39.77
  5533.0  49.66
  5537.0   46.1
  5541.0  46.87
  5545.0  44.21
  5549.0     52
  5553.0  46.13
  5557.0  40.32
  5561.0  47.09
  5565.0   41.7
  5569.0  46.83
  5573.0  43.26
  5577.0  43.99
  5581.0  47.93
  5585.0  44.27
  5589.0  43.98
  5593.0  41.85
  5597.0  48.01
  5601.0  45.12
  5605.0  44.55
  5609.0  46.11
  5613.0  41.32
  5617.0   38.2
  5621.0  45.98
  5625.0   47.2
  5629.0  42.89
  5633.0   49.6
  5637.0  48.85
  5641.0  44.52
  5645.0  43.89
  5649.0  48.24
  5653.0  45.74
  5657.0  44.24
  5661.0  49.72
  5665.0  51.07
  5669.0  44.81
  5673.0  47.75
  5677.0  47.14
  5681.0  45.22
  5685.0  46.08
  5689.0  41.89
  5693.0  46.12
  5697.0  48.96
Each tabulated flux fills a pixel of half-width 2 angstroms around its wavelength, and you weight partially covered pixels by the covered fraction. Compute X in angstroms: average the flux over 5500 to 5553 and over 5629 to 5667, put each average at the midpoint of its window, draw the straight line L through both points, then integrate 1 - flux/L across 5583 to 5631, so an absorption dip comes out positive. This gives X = 2.02 angstroms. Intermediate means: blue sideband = 44.1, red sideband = 47.1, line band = 44.1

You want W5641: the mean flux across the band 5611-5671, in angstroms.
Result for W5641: 45.8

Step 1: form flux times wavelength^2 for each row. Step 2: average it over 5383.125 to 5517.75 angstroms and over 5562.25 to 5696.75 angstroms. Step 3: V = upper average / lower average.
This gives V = 1.10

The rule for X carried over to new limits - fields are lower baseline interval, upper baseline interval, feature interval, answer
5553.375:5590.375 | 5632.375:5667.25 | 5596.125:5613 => 0.1 angstroms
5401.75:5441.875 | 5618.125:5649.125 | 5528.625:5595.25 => 1.2 angstroms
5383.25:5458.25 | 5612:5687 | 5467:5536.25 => 1.1 angstroms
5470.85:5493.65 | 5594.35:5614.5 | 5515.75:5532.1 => 0.8 angstroms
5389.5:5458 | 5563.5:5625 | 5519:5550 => -1.1 angstroms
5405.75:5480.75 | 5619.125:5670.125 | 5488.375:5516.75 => 1.4 angstroms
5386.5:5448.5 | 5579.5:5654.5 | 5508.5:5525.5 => 1.0 angstroms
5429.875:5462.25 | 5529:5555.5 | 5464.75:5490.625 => 0.4 angstroms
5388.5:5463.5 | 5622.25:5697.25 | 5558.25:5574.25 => 0.3 angstroms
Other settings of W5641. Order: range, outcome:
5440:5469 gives 44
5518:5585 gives 45.2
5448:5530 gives 43.8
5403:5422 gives 46.1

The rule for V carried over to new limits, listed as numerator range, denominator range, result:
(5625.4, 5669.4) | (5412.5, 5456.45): 1.09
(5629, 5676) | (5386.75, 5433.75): 1.17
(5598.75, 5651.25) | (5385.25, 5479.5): 1.10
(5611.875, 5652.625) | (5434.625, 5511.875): 1.08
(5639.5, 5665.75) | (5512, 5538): 1.12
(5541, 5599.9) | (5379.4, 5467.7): 1.08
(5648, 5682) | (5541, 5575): 1.08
